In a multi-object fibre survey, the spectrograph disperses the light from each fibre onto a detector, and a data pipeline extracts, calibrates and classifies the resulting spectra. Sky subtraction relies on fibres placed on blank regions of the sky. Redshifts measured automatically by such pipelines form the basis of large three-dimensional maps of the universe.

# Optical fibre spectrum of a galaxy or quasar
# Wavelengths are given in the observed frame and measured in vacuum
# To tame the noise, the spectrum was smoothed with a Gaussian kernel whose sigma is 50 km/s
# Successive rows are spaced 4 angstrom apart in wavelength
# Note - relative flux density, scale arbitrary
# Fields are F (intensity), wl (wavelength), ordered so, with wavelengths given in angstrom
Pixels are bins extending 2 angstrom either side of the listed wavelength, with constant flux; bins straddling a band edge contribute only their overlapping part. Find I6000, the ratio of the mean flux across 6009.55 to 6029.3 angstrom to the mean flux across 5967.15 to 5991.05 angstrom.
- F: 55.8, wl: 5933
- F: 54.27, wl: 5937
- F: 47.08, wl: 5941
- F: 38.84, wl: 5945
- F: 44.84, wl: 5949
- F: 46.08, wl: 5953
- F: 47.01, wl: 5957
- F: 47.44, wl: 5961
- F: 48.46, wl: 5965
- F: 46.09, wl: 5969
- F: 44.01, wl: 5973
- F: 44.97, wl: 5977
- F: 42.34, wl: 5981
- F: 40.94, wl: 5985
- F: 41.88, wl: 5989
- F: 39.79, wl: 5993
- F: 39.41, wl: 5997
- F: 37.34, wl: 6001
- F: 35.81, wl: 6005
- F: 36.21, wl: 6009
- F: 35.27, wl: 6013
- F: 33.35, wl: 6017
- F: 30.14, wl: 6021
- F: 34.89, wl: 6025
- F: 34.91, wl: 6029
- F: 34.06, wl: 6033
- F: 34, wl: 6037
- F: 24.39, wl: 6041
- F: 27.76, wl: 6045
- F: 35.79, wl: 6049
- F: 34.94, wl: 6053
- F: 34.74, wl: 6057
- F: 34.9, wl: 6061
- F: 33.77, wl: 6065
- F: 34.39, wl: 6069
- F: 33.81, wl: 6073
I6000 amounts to 0.78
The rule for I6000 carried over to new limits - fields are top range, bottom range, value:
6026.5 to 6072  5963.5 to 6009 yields 0.80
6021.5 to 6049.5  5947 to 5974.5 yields 0.69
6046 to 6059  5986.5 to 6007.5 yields 0.89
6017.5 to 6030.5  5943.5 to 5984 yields 0.74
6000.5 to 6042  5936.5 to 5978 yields 0.73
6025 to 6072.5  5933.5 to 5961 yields 0.71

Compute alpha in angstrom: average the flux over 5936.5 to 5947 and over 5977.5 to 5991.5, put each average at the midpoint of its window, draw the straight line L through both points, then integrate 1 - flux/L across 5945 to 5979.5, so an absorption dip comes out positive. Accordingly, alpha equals -1.38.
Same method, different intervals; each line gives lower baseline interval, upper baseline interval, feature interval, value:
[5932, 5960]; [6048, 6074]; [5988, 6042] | 6.3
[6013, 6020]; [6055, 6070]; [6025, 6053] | 1.4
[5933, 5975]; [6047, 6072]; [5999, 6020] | 2.7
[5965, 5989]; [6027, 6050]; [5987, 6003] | 0.3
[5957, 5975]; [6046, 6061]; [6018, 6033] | 1.9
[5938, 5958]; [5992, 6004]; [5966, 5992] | -1.5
